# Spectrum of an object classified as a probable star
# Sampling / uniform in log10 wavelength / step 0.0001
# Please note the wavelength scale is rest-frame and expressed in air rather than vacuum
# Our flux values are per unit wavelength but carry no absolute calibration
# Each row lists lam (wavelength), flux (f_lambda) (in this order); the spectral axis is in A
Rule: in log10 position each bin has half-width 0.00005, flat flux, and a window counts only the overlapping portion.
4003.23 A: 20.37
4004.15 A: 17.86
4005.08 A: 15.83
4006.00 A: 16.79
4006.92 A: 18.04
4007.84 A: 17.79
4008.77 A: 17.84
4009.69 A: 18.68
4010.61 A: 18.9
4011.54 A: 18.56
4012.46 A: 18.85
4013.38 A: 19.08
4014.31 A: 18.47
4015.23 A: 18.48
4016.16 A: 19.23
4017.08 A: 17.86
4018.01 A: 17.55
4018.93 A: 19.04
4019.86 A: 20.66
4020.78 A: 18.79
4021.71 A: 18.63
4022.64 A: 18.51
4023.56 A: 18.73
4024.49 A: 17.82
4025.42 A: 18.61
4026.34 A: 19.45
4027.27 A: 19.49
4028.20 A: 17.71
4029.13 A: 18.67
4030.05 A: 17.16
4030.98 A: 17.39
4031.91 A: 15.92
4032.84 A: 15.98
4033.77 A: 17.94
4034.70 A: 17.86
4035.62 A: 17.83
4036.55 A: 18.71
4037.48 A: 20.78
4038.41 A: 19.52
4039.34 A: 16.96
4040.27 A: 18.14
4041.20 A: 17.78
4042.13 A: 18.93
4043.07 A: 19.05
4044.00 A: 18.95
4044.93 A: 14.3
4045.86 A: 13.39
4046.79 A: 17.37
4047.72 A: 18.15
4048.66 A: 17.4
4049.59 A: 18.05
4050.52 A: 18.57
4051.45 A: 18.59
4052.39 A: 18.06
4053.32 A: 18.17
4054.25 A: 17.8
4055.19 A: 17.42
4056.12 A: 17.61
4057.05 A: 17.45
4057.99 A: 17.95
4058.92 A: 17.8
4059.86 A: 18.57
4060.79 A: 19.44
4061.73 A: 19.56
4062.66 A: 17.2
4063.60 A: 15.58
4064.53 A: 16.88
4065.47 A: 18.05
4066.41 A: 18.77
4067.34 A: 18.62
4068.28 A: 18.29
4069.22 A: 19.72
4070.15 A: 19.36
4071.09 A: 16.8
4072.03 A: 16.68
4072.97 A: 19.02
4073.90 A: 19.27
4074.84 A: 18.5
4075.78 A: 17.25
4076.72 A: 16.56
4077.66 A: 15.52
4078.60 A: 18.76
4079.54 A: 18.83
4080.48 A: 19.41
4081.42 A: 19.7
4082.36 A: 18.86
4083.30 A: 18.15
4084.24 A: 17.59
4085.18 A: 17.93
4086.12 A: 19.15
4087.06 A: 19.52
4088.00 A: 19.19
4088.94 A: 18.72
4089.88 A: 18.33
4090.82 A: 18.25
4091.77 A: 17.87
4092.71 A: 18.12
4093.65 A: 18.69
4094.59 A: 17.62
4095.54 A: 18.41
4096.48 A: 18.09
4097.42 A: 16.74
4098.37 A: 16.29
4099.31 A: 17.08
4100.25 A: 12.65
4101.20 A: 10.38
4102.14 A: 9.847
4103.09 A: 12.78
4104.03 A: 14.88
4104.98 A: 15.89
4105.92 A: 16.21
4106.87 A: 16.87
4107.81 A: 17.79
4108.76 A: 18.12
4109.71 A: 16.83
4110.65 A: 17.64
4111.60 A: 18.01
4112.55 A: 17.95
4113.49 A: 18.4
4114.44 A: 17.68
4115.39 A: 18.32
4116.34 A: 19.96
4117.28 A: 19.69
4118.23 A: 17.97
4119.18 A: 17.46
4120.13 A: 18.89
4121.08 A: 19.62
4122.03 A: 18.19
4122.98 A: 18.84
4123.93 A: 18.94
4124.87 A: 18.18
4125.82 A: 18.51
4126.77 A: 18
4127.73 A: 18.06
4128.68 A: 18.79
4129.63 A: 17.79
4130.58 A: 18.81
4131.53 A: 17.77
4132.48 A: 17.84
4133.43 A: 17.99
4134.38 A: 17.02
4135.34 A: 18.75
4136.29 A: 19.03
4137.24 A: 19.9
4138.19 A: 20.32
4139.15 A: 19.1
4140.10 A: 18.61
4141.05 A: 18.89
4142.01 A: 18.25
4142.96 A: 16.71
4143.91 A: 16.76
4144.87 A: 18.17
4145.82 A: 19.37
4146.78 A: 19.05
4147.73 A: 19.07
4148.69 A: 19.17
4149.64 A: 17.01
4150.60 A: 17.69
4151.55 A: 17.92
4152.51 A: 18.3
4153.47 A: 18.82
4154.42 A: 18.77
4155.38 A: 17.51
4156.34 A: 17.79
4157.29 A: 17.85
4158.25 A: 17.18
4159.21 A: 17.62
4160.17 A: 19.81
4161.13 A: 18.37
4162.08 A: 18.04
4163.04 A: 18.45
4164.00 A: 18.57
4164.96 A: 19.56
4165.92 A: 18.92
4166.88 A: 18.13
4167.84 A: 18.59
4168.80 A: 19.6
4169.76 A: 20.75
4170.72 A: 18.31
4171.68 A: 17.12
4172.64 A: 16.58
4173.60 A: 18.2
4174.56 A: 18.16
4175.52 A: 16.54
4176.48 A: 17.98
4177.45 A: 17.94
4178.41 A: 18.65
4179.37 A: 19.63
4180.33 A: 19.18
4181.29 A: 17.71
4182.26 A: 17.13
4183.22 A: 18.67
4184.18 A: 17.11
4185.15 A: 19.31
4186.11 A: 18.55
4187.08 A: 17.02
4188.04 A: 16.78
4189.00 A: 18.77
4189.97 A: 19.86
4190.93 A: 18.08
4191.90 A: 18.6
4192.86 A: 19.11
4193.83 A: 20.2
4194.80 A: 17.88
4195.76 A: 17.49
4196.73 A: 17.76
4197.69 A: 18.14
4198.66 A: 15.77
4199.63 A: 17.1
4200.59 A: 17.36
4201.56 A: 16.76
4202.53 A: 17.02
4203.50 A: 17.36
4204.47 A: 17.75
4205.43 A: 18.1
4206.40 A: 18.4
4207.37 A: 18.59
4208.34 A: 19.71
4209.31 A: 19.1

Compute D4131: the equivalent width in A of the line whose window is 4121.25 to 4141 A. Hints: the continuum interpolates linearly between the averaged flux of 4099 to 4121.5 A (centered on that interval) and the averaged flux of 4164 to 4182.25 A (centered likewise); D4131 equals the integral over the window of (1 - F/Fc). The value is -1.5 A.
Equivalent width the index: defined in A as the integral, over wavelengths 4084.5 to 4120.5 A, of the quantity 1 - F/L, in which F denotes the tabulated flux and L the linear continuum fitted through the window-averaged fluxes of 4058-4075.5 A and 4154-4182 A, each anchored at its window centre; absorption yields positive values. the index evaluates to 2.0 A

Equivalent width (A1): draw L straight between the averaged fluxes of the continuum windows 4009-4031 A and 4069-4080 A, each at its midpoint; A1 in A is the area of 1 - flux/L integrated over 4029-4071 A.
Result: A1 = 0.9 A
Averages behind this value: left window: 18.6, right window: 18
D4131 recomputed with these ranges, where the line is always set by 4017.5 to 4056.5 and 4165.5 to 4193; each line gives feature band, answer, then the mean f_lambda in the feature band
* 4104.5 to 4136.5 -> 0.2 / 18.1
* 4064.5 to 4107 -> 1.7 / 17.4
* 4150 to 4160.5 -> 0.1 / 18.1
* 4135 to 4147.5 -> -0.3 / 18.7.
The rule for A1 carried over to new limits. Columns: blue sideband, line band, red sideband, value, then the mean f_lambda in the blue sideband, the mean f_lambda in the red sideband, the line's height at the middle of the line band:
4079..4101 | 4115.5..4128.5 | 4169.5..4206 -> -0.5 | 18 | 18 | 18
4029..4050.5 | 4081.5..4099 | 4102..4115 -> -1.4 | 17.7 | 16.5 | 16.8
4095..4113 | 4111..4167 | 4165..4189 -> -4.6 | 15.9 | 18.2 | 17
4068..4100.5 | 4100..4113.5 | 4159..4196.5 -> 1.9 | 18.1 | 18.4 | 18.1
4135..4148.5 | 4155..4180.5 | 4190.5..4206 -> -0.1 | 18.7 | 17.8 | 18.3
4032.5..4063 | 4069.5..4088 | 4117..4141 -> -0.1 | 17.9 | 18.6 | 18.2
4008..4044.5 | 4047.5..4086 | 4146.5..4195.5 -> 0.6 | 18.4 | 18.3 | 18.4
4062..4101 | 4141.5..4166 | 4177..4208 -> -0.3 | 17.9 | 18.1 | 18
